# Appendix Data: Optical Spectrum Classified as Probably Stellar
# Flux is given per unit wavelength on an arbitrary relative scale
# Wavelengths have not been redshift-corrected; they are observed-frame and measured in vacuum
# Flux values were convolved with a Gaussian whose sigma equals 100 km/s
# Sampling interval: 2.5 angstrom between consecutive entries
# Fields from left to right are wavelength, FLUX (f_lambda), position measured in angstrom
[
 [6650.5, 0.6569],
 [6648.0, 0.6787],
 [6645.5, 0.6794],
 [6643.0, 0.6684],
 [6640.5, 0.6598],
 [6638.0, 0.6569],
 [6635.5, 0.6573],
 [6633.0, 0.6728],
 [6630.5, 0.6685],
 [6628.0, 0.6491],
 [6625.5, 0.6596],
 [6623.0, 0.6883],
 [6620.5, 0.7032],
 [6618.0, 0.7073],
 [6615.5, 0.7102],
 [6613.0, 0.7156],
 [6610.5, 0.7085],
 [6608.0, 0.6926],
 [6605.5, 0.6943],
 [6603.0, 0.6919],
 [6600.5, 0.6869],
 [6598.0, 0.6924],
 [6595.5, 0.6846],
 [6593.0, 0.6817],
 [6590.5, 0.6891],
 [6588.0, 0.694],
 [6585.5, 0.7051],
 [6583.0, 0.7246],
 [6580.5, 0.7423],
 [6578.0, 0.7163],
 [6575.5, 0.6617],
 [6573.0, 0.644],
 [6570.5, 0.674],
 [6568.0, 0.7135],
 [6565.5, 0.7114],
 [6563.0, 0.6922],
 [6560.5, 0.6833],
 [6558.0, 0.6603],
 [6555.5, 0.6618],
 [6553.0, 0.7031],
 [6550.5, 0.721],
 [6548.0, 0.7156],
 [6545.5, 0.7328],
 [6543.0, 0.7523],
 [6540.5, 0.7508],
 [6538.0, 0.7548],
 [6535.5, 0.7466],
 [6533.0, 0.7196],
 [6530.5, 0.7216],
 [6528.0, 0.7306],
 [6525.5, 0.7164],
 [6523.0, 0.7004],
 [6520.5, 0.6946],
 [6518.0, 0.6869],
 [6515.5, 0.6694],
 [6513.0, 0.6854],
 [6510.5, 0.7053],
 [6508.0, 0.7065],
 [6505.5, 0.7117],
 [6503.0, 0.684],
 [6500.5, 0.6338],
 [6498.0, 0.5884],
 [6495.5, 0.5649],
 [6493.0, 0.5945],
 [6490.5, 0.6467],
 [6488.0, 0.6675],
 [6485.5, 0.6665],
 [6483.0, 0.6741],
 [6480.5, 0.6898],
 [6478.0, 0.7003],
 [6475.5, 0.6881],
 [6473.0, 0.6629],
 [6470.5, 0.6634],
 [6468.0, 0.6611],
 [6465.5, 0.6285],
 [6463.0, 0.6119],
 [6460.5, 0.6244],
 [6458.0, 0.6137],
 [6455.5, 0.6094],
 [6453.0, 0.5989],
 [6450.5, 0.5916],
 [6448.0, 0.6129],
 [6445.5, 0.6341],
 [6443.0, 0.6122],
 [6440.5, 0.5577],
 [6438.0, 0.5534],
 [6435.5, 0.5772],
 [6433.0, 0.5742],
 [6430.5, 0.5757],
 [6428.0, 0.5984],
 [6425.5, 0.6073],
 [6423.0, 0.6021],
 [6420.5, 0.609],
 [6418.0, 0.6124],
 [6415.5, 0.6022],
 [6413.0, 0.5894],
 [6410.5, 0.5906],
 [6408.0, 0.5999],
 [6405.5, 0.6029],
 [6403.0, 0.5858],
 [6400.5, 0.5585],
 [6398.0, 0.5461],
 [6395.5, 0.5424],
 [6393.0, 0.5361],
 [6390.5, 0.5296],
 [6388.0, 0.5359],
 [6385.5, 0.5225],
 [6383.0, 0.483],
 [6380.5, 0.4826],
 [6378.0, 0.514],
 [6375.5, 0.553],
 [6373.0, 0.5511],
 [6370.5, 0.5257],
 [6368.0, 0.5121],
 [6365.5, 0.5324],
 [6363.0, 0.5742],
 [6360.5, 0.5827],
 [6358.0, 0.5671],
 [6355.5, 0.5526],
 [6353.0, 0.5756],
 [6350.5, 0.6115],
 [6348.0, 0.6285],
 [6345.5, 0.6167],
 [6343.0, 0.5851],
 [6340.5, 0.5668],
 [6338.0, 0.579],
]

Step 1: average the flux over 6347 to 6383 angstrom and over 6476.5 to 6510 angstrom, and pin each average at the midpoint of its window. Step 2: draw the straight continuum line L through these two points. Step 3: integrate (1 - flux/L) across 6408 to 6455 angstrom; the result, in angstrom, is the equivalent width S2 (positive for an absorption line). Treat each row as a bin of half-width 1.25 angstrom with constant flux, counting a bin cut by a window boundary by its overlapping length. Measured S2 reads 0.88 angstrom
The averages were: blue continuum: 0.552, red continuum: 0.657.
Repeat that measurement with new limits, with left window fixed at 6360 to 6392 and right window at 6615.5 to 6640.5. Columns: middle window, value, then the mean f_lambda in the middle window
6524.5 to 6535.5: -1.90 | 0.725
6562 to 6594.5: -2.52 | 0.696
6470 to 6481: -1.77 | 0.681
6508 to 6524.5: -2.21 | 0.692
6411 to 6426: -1.32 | 0.603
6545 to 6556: -1.36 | 0.708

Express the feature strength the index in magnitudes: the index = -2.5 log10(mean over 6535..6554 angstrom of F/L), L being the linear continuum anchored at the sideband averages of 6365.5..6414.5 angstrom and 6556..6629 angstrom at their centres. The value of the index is -0.12 mag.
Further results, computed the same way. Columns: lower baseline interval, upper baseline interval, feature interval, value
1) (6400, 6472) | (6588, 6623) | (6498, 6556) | -0.09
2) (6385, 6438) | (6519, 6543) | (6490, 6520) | 0.06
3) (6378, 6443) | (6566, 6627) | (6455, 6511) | -0.06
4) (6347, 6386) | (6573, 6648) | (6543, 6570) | -0.07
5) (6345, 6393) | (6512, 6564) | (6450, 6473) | 0.02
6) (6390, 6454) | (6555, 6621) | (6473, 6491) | -0.09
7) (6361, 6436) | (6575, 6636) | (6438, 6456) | -0.01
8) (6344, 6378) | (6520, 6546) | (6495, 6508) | 0.09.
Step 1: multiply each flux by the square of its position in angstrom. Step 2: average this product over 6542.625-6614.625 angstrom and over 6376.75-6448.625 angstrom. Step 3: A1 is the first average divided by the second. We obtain 1.29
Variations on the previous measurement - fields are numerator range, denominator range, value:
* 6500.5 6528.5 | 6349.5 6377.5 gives 1.31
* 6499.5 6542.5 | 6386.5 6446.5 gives 1.26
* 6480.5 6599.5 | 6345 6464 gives 1.25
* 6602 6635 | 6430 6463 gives 1.22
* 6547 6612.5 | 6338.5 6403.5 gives 1.34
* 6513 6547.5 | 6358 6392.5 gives 1.42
